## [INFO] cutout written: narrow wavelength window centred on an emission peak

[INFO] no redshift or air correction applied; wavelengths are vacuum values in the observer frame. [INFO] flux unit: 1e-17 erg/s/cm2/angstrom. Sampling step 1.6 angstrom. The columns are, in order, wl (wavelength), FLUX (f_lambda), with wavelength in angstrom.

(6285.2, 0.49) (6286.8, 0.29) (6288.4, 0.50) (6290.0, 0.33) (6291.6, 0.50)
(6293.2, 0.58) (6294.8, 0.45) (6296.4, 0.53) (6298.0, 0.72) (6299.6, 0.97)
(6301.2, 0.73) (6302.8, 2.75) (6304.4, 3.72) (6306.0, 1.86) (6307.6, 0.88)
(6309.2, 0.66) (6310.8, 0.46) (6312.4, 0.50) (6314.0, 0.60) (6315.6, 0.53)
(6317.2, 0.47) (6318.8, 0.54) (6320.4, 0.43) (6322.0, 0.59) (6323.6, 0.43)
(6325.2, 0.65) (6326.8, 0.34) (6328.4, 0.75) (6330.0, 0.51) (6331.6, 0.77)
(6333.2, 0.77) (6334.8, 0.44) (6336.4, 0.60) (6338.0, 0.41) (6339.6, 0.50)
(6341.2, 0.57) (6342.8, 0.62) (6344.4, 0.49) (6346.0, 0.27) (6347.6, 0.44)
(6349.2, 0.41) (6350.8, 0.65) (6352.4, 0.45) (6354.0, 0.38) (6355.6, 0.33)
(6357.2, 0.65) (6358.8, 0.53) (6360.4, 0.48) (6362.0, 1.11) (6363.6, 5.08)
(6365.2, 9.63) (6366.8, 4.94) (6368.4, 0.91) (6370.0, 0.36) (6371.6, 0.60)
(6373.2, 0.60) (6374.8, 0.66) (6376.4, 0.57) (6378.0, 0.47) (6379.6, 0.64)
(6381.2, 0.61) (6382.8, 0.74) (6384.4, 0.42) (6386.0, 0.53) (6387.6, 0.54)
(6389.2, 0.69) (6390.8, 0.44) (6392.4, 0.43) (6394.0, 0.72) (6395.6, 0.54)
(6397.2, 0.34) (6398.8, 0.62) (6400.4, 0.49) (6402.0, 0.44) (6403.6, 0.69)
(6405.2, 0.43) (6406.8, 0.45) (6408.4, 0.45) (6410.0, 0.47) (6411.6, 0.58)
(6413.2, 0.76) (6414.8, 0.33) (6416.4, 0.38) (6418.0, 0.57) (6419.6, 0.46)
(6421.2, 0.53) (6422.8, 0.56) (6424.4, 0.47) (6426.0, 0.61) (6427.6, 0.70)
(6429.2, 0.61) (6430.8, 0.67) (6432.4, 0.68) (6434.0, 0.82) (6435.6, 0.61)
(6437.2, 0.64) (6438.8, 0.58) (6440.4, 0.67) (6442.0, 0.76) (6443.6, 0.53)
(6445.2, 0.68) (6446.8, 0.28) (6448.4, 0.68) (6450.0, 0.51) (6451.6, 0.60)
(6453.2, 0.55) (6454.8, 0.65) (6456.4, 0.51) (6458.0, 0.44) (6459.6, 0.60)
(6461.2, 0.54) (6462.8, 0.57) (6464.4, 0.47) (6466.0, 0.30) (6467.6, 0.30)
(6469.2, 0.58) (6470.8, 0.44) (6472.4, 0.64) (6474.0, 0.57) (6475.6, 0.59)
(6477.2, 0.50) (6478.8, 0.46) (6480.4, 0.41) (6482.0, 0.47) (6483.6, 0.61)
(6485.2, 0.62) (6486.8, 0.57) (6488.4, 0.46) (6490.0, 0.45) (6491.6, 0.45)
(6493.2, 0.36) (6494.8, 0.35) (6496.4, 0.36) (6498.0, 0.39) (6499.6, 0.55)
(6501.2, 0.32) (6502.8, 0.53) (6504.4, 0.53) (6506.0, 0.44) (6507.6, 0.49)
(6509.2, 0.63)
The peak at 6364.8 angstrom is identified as [O III]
